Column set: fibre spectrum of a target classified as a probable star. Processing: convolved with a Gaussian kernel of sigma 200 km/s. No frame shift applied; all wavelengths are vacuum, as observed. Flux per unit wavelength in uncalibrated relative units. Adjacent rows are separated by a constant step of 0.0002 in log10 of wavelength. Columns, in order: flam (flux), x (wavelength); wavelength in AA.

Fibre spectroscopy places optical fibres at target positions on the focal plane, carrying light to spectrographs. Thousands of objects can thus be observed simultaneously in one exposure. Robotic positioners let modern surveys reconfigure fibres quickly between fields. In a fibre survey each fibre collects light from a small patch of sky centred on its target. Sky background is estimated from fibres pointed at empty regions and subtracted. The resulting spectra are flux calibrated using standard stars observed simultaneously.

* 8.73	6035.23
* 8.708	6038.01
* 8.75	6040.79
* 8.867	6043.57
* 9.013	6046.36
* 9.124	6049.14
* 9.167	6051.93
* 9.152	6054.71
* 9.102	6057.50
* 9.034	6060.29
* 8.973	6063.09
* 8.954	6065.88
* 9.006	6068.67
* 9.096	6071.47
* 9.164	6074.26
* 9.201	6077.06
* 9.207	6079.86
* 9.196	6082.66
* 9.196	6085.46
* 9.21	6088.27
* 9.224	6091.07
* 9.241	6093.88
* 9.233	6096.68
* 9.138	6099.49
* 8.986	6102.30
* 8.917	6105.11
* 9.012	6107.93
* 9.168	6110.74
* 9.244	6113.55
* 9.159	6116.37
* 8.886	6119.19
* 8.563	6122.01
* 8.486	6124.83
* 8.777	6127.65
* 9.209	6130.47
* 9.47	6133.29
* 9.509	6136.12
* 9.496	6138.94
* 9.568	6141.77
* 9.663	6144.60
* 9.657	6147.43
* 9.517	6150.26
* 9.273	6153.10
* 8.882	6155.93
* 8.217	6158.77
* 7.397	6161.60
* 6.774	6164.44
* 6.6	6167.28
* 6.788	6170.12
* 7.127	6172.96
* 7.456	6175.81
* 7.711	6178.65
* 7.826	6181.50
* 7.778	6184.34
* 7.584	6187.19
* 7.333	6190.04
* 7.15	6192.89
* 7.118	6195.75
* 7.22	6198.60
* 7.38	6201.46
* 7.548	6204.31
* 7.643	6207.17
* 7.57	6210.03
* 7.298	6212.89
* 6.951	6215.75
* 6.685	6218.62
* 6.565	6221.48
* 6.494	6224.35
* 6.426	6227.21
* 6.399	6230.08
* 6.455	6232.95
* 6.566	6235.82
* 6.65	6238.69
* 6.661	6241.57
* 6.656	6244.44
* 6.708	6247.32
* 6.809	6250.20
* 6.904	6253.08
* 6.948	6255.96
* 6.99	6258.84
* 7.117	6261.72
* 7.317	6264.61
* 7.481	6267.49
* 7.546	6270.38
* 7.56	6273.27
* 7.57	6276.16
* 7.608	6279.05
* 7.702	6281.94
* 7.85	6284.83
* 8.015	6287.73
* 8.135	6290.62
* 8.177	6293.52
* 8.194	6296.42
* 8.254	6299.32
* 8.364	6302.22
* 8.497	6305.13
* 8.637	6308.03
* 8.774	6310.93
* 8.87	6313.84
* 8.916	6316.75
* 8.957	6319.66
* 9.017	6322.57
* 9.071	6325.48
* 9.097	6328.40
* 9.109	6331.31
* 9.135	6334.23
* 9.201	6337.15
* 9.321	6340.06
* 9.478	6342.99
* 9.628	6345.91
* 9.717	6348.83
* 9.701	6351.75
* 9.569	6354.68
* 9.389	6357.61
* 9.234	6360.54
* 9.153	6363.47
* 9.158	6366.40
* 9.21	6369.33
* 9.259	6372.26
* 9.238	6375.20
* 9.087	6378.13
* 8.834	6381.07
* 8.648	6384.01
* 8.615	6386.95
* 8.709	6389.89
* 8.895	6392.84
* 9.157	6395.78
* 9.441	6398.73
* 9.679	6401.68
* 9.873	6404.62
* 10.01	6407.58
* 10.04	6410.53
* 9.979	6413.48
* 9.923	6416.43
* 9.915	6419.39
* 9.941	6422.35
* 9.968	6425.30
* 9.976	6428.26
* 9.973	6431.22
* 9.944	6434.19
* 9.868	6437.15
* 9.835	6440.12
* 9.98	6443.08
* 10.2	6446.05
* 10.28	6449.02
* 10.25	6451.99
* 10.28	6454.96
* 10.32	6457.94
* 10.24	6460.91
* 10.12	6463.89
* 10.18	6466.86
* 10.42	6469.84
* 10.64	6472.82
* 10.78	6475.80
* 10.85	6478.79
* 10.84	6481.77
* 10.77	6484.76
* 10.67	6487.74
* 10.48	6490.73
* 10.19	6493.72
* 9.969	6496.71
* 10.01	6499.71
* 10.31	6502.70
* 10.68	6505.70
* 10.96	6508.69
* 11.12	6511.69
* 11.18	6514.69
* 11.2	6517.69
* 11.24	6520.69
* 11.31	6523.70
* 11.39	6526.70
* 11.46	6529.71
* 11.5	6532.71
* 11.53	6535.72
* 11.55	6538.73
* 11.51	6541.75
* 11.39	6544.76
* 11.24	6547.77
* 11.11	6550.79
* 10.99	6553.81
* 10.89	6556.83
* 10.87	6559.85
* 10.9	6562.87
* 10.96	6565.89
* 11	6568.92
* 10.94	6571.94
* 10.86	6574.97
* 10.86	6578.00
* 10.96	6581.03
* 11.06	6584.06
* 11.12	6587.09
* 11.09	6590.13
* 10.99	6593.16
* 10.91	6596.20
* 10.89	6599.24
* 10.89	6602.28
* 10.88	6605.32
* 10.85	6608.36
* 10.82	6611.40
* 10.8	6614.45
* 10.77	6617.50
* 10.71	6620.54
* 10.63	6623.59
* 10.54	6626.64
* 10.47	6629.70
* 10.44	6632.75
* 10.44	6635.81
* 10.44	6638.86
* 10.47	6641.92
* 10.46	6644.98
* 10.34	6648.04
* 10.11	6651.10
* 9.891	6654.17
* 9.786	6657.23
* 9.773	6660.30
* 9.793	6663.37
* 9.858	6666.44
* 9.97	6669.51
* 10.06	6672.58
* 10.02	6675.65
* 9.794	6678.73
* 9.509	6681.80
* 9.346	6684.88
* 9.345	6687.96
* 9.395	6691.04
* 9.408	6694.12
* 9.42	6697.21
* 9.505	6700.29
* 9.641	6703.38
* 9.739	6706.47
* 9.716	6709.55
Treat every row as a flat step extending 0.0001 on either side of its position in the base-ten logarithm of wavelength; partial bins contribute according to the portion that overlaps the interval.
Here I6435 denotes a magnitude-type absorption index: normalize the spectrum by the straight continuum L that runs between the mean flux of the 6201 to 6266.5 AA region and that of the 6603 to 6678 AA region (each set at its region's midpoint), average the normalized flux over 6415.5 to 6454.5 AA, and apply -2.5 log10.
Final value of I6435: -0.16 mag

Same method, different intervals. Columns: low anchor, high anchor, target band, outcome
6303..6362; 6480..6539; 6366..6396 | 0.077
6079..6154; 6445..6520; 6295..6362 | 0.105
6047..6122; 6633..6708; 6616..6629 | -0.090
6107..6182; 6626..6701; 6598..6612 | -0.115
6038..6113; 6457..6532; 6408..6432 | 0.048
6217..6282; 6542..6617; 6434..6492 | -0.088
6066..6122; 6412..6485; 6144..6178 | 0.157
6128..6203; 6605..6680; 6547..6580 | -0.104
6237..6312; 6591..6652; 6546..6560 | -0.102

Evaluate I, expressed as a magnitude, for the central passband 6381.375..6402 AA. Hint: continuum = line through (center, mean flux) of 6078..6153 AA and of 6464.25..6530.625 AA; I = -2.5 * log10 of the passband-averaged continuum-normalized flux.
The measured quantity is 0.151 mag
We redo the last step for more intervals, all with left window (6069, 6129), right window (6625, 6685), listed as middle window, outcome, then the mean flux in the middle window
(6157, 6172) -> 0.265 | 7.2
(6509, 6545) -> -0.153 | 11.4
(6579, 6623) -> -0.095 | 10.9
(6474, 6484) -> -0.110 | 10.8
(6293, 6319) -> 0.109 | 8.55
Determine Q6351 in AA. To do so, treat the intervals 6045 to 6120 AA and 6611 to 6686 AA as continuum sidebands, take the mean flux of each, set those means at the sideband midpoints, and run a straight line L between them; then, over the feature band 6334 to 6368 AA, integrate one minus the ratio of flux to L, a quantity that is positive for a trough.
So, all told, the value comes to 0.8 AA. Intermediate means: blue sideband 9.11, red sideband 10.2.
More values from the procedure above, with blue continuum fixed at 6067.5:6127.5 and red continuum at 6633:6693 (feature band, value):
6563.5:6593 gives -3.5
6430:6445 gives -0.5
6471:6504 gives -2.8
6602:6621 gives -1.8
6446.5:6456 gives -0.6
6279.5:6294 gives 2.2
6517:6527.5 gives -1.7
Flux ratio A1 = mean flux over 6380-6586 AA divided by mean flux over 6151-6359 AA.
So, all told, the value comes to 1.33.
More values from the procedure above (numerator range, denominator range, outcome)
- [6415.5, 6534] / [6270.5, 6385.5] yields 1.19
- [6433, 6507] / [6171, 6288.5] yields 1.44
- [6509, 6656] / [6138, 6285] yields 1.46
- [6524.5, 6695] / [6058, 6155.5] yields 1.16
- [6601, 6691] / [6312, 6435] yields 1.09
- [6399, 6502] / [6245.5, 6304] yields 1.35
